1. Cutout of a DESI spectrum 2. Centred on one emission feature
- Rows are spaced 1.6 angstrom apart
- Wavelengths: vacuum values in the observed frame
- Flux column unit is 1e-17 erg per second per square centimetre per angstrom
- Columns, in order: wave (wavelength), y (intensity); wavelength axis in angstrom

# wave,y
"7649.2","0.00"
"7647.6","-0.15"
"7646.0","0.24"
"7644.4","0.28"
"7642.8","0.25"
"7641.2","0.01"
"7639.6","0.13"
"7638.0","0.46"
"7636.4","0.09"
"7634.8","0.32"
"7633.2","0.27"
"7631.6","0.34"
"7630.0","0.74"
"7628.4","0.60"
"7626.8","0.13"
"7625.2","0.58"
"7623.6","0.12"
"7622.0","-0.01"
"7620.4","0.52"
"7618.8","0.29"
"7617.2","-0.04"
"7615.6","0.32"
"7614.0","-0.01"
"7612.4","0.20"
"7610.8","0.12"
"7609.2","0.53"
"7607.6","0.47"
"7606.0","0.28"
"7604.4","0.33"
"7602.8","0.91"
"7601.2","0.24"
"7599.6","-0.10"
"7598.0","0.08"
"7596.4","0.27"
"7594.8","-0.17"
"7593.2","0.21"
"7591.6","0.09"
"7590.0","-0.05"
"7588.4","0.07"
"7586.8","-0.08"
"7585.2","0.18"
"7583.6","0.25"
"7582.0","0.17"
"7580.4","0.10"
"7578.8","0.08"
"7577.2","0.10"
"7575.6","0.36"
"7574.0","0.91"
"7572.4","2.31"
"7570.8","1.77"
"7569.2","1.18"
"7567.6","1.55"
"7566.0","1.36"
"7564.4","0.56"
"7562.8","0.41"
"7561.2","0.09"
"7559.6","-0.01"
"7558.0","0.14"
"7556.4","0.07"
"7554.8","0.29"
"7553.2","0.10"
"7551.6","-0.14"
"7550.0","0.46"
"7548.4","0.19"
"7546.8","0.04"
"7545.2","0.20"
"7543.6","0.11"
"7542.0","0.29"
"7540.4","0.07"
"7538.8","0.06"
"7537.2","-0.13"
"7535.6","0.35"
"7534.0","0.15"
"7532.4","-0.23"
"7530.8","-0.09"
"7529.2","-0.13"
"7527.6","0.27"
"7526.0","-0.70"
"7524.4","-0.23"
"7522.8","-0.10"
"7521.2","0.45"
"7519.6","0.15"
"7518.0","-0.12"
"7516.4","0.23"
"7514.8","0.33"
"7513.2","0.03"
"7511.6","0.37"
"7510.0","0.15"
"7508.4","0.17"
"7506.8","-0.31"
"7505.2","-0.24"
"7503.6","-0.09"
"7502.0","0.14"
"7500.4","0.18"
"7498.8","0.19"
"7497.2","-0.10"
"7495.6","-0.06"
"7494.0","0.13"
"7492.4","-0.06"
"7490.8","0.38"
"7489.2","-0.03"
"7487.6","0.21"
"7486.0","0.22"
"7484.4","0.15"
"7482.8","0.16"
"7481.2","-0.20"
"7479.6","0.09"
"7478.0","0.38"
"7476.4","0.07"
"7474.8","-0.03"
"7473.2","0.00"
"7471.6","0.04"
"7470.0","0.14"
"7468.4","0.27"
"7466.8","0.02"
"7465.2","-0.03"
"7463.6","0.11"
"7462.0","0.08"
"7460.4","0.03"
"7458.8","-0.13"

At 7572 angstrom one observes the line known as [O II]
